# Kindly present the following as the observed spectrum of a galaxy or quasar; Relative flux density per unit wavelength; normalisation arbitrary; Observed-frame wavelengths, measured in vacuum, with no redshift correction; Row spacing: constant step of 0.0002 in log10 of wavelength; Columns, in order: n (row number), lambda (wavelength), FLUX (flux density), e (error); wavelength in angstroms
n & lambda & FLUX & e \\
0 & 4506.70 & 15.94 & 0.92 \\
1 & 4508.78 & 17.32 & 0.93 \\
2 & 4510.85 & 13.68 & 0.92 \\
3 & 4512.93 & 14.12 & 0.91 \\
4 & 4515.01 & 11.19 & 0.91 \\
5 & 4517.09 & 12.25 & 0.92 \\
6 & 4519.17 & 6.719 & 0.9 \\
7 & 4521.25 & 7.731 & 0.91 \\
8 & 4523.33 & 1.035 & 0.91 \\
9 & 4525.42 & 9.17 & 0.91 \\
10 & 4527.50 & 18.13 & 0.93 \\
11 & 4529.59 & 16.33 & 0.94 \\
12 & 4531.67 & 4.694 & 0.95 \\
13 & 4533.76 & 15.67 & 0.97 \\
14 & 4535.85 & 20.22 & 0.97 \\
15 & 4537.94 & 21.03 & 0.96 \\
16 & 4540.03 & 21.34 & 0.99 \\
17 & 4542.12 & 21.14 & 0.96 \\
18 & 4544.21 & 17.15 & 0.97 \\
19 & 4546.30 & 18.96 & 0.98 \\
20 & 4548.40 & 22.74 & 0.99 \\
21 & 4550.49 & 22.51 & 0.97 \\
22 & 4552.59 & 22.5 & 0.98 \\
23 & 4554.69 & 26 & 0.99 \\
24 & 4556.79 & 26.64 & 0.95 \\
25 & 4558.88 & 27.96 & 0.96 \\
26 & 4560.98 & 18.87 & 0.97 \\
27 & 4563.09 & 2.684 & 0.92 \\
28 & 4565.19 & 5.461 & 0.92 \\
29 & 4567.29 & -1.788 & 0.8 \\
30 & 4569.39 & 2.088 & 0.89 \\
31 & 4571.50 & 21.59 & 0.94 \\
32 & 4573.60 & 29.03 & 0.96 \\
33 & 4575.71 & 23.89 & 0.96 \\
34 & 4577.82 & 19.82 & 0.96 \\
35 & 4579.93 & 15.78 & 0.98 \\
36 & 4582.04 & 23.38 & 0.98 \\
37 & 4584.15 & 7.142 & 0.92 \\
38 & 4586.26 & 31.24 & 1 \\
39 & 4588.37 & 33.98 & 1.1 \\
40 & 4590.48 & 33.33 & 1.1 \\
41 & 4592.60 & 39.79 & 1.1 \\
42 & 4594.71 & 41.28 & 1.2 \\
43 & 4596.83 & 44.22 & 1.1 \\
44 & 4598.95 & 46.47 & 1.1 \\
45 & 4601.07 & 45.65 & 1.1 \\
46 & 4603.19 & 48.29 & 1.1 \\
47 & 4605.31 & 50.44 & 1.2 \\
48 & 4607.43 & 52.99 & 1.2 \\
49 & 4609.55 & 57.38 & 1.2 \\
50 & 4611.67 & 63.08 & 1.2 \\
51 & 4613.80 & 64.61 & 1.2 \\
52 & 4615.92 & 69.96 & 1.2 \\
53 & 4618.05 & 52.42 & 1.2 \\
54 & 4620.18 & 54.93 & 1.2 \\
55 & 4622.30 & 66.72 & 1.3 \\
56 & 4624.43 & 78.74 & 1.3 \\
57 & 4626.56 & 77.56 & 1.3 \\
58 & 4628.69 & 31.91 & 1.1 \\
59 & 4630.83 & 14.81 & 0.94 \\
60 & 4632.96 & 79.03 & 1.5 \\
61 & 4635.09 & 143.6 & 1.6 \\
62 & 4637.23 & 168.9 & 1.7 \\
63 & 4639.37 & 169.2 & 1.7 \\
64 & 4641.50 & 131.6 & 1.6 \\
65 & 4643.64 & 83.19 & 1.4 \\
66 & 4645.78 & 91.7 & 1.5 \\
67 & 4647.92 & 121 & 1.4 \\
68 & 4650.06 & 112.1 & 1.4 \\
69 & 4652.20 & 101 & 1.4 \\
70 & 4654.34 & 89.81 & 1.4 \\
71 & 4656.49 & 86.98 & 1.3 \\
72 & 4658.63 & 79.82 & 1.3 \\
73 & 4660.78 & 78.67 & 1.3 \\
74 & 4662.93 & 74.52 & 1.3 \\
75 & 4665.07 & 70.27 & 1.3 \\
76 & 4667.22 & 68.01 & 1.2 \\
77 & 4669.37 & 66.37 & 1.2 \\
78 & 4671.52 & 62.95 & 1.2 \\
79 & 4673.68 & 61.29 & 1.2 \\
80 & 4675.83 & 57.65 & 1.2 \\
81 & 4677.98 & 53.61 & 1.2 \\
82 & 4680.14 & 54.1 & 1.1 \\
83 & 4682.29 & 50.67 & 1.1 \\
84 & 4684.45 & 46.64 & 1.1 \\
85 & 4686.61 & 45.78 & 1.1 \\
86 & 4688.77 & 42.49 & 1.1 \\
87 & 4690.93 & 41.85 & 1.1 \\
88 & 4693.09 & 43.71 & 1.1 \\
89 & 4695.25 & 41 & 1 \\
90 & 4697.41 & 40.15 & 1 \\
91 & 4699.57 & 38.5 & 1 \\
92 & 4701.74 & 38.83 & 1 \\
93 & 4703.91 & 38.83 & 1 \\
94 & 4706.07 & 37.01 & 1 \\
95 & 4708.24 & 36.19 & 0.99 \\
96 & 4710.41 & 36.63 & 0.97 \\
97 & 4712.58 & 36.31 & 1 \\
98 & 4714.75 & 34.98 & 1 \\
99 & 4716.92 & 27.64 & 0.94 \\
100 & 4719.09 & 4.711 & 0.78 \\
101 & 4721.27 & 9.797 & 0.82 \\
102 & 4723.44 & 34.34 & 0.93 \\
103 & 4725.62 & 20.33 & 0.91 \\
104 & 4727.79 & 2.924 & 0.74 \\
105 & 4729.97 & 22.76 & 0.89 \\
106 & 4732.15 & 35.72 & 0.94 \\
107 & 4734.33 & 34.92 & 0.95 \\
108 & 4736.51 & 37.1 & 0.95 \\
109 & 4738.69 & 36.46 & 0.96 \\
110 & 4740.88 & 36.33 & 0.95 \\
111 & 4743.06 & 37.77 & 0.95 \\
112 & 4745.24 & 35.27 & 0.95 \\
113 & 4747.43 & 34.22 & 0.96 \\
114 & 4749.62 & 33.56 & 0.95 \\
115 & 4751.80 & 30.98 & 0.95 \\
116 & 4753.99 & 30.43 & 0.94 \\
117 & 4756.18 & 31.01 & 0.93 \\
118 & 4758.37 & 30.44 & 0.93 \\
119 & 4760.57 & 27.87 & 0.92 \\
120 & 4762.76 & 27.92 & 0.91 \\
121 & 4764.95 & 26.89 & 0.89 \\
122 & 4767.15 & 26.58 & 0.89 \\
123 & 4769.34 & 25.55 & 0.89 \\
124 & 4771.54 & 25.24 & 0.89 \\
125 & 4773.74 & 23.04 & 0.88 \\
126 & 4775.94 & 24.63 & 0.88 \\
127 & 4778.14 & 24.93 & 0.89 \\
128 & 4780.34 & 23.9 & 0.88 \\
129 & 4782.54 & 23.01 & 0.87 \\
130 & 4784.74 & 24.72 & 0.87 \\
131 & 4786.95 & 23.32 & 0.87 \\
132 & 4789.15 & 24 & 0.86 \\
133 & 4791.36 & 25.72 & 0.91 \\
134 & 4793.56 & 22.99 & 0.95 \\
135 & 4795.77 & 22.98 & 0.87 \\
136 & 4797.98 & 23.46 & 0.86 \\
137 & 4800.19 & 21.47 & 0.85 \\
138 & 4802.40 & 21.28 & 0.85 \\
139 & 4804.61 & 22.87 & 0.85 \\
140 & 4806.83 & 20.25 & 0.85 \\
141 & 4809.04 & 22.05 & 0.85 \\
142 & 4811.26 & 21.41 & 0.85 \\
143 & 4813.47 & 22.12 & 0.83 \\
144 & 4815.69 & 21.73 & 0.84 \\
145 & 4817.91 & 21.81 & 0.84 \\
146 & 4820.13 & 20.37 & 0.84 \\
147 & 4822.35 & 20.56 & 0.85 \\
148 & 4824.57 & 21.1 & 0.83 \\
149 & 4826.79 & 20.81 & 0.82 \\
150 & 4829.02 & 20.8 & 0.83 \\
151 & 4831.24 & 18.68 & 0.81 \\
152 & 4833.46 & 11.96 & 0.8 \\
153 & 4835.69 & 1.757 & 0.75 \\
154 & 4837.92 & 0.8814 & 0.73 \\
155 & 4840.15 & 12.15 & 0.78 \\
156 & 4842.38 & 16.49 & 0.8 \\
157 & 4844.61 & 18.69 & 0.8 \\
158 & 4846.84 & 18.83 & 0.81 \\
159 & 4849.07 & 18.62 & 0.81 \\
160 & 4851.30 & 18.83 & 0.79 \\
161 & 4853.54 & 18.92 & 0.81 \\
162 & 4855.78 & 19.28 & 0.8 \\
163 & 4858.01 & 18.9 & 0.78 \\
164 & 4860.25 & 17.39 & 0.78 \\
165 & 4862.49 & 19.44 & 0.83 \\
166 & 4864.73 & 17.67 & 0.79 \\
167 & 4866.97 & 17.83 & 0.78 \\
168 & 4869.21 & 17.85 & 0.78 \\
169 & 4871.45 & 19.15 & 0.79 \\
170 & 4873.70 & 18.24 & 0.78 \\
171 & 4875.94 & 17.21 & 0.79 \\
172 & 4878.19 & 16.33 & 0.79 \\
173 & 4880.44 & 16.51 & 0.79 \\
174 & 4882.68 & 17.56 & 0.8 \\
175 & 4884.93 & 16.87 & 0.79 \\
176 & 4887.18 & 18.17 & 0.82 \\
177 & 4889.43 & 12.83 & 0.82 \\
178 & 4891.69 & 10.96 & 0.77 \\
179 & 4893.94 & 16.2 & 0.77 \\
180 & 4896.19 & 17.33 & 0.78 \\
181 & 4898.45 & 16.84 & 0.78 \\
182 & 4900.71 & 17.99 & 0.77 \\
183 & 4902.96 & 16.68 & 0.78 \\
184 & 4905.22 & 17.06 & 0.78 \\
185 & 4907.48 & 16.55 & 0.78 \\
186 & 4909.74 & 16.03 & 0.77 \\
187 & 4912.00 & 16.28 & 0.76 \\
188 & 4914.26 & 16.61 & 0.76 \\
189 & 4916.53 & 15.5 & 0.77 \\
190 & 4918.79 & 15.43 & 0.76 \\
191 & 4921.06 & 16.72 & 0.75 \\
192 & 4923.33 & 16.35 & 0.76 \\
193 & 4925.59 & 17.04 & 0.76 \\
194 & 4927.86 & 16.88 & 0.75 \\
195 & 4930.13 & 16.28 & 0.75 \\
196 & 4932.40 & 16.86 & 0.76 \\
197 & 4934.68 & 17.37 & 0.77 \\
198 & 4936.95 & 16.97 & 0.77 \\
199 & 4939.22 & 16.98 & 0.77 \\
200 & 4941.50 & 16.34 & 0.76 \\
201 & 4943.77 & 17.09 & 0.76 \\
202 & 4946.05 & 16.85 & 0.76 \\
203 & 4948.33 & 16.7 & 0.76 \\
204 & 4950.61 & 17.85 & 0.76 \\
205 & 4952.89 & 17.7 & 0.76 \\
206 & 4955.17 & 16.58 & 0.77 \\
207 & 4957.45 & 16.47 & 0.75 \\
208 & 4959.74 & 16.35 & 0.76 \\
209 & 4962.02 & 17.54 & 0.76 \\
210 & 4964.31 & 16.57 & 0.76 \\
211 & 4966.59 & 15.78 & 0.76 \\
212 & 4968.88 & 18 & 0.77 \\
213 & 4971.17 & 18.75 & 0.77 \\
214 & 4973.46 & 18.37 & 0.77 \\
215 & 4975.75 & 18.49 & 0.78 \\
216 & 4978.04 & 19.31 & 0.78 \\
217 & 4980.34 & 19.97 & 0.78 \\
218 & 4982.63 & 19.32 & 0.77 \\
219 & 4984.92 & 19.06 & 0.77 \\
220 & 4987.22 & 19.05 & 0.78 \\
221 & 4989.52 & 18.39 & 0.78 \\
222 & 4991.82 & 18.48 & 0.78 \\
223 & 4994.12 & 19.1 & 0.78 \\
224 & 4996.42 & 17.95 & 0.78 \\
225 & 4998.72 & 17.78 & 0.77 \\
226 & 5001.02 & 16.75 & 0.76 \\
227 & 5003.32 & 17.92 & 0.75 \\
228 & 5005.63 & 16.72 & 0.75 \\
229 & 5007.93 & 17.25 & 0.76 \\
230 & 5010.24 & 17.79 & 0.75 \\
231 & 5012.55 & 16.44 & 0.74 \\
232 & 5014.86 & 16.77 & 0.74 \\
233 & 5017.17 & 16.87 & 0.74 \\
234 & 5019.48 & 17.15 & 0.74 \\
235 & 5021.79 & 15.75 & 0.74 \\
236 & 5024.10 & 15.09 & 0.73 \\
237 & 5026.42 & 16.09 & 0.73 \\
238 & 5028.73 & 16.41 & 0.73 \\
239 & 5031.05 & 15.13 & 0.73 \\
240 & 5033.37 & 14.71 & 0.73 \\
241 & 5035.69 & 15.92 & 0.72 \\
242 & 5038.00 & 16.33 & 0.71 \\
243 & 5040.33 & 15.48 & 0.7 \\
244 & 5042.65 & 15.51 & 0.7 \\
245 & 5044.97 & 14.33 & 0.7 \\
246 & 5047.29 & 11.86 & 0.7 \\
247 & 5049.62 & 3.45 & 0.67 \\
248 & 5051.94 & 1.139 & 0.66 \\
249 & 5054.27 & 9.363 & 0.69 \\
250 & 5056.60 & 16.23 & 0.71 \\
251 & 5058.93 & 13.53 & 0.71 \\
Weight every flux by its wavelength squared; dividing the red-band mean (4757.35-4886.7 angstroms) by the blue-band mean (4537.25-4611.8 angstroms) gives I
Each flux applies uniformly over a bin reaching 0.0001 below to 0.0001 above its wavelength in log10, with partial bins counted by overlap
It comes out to 0.82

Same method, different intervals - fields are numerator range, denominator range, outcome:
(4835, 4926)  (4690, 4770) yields 0.55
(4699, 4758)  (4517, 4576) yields 2.09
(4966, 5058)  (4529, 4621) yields 0.65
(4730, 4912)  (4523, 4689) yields 0.47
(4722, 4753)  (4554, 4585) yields 2.00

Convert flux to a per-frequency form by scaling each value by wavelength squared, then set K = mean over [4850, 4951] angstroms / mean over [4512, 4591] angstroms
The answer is 1.2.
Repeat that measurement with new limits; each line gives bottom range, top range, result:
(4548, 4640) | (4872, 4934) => 0.42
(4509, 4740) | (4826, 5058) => 0.43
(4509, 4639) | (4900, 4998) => 0.58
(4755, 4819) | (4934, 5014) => 0.79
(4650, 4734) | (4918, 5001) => 0.41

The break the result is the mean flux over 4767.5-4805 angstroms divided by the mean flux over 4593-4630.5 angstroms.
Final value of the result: 0.44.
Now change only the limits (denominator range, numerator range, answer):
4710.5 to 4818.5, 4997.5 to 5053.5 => 0.57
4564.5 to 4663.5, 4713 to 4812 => 0.43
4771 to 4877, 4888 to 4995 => 0.86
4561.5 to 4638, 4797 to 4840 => 0.41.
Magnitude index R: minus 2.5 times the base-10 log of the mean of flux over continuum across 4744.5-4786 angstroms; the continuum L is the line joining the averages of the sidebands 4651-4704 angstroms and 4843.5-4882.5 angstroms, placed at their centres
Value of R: 0.396 mag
